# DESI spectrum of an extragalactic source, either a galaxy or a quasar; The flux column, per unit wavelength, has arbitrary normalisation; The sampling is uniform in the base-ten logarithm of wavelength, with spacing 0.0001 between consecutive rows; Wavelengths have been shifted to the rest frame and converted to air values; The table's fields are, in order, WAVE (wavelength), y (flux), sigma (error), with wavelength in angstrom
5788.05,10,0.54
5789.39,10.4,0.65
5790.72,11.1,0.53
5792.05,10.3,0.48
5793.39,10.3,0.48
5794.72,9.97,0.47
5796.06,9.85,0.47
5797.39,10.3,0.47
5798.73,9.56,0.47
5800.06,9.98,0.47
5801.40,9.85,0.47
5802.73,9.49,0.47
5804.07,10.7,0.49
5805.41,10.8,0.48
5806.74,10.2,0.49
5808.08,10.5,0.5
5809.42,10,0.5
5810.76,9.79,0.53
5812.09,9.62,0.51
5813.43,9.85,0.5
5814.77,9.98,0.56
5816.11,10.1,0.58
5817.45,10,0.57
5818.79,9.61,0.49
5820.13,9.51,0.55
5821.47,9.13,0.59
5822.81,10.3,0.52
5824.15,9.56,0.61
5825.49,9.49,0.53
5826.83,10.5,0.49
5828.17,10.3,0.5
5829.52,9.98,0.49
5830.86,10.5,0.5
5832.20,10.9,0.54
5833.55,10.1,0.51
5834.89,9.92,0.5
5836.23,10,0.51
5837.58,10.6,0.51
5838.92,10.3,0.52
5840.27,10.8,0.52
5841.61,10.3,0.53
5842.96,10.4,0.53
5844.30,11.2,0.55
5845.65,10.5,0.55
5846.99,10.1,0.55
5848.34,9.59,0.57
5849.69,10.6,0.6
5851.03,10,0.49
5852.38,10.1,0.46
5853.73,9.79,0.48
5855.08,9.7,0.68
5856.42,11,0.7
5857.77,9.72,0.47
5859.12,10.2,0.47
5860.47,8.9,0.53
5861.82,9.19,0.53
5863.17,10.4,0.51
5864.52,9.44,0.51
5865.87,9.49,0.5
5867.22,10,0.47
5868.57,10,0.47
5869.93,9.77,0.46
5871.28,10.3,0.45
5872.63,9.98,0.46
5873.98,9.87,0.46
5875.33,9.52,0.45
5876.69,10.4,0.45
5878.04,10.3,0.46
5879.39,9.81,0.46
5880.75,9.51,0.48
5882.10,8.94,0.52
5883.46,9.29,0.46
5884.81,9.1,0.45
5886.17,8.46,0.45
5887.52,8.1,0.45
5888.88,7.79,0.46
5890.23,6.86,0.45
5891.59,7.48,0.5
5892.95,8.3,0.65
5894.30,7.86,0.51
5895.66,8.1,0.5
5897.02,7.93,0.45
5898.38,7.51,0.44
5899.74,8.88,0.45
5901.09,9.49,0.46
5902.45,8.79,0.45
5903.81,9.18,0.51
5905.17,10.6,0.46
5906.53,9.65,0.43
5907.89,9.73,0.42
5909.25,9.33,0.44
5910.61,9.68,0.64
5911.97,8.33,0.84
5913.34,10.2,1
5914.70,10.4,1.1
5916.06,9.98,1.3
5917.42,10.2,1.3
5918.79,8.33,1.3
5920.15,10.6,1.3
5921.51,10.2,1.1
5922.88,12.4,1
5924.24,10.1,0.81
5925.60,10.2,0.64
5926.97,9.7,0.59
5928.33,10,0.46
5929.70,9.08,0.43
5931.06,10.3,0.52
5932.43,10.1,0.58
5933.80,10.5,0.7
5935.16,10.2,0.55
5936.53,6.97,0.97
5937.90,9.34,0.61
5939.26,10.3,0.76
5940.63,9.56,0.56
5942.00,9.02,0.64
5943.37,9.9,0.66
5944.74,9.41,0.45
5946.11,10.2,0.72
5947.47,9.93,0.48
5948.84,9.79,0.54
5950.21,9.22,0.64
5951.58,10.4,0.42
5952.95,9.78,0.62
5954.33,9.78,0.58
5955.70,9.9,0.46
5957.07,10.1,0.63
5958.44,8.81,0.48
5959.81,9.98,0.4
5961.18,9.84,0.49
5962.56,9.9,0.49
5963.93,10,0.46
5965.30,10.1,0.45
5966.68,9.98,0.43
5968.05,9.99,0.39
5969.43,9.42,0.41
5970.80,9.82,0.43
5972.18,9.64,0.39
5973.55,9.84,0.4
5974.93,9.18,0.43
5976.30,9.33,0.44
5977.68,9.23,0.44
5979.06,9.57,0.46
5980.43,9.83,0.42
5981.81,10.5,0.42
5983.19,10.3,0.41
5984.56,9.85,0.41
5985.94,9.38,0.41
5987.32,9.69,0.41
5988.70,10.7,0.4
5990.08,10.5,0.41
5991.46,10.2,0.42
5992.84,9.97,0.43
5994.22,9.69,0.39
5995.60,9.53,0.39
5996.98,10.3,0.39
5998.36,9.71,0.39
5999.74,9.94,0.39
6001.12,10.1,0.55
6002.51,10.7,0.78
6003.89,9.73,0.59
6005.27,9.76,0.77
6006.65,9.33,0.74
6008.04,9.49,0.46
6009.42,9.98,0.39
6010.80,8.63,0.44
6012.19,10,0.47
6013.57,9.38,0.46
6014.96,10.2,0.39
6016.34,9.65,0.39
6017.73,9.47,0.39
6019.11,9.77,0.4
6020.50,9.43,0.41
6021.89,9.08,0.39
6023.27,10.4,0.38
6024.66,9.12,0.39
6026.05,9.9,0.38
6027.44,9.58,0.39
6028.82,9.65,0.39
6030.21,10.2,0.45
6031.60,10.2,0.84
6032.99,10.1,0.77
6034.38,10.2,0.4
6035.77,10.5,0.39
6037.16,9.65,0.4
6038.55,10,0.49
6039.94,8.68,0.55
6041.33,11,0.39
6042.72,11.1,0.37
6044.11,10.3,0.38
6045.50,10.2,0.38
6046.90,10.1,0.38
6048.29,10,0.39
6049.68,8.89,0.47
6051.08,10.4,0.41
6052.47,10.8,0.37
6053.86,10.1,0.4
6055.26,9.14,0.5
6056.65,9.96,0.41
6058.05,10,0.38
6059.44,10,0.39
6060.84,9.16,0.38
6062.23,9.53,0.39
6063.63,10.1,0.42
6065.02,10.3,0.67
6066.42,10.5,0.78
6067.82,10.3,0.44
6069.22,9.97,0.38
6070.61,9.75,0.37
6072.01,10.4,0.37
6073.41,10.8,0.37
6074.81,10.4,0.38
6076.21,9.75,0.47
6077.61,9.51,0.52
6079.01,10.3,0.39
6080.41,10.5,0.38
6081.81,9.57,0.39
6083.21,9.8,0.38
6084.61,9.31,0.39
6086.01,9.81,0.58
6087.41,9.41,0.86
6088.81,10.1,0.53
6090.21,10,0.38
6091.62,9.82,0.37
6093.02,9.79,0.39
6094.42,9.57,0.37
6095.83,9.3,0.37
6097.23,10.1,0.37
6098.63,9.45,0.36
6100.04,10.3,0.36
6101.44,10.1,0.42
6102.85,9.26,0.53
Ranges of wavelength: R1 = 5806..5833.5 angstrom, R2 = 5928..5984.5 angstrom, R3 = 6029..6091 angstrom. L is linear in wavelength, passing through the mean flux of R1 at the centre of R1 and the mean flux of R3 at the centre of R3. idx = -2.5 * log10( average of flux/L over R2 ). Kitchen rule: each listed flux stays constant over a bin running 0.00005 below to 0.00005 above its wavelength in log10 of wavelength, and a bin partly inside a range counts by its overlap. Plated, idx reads 0.03 mag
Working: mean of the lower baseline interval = 10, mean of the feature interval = 9.73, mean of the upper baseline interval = 10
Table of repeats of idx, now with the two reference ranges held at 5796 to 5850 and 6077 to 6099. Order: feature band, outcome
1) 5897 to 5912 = 0.09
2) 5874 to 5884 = 0.04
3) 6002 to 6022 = 0.03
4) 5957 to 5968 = 0.01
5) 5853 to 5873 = 0.02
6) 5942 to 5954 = 0.02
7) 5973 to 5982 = 0.04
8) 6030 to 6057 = -0.03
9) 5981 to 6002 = -0.01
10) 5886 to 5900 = 0.26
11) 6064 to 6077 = -0.05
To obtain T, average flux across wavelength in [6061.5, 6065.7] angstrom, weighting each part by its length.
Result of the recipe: 9.99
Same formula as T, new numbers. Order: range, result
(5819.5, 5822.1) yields 9.32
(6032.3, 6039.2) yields 10.1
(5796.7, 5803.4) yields 9.84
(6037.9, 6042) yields 9.89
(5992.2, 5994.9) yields 9.83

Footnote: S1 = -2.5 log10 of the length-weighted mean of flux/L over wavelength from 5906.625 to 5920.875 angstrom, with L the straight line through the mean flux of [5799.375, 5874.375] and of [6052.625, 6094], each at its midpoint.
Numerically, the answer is 0.04 mag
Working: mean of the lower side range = 10.1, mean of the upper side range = 9.94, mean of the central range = 9.68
